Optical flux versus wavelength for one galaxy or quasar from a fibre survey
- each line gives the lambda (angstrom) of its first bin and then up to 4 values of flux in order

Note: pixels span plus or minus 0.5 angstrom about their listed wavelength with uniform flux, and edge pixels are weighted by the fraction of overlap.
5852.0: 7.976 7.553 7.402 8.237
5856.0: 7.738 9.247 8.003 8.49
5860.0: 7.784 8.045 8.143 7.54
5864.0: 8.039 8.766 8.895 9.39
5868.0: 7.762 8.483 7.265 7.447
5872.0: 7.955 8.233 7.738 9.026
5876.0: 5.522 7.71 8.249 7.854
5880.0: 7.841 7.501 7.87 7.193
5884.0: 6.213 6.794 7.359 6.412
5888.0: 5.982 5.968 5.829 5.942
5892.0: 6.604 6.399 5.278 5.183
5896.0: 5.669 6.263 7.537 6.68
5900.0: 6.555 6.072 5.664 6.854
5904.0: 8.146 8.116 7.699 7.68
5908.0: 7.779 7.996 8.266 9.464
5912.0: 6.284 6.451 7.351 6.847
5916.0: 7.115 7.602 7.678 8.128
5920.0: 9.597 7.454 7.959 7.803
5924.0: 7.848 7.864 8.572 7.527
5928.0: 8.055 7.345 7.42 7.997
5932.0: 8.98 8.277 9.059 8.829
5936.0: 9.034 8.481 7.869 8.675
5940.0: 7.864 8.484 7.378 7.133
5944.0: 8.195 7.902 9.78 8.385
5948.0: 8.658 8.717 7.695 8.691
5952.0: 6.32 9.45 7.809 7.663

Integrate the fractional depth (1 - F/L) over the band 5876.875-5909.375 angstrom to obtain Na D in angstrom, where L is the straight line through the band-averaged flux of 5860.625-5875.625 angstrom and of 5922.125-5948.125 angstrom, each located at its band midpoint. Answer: 5.2 angstrom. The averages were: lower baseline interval 8.16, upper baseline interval 8.2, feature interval 6.86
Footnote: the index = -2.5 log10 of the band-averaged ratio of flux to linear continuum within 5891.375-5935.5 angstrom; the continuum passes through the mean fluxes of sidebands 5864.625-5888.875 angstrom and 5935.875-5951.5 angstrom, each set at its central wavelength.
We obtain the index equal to 0.08 mag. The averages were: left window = 7.61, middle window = 7.45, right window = 8.29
